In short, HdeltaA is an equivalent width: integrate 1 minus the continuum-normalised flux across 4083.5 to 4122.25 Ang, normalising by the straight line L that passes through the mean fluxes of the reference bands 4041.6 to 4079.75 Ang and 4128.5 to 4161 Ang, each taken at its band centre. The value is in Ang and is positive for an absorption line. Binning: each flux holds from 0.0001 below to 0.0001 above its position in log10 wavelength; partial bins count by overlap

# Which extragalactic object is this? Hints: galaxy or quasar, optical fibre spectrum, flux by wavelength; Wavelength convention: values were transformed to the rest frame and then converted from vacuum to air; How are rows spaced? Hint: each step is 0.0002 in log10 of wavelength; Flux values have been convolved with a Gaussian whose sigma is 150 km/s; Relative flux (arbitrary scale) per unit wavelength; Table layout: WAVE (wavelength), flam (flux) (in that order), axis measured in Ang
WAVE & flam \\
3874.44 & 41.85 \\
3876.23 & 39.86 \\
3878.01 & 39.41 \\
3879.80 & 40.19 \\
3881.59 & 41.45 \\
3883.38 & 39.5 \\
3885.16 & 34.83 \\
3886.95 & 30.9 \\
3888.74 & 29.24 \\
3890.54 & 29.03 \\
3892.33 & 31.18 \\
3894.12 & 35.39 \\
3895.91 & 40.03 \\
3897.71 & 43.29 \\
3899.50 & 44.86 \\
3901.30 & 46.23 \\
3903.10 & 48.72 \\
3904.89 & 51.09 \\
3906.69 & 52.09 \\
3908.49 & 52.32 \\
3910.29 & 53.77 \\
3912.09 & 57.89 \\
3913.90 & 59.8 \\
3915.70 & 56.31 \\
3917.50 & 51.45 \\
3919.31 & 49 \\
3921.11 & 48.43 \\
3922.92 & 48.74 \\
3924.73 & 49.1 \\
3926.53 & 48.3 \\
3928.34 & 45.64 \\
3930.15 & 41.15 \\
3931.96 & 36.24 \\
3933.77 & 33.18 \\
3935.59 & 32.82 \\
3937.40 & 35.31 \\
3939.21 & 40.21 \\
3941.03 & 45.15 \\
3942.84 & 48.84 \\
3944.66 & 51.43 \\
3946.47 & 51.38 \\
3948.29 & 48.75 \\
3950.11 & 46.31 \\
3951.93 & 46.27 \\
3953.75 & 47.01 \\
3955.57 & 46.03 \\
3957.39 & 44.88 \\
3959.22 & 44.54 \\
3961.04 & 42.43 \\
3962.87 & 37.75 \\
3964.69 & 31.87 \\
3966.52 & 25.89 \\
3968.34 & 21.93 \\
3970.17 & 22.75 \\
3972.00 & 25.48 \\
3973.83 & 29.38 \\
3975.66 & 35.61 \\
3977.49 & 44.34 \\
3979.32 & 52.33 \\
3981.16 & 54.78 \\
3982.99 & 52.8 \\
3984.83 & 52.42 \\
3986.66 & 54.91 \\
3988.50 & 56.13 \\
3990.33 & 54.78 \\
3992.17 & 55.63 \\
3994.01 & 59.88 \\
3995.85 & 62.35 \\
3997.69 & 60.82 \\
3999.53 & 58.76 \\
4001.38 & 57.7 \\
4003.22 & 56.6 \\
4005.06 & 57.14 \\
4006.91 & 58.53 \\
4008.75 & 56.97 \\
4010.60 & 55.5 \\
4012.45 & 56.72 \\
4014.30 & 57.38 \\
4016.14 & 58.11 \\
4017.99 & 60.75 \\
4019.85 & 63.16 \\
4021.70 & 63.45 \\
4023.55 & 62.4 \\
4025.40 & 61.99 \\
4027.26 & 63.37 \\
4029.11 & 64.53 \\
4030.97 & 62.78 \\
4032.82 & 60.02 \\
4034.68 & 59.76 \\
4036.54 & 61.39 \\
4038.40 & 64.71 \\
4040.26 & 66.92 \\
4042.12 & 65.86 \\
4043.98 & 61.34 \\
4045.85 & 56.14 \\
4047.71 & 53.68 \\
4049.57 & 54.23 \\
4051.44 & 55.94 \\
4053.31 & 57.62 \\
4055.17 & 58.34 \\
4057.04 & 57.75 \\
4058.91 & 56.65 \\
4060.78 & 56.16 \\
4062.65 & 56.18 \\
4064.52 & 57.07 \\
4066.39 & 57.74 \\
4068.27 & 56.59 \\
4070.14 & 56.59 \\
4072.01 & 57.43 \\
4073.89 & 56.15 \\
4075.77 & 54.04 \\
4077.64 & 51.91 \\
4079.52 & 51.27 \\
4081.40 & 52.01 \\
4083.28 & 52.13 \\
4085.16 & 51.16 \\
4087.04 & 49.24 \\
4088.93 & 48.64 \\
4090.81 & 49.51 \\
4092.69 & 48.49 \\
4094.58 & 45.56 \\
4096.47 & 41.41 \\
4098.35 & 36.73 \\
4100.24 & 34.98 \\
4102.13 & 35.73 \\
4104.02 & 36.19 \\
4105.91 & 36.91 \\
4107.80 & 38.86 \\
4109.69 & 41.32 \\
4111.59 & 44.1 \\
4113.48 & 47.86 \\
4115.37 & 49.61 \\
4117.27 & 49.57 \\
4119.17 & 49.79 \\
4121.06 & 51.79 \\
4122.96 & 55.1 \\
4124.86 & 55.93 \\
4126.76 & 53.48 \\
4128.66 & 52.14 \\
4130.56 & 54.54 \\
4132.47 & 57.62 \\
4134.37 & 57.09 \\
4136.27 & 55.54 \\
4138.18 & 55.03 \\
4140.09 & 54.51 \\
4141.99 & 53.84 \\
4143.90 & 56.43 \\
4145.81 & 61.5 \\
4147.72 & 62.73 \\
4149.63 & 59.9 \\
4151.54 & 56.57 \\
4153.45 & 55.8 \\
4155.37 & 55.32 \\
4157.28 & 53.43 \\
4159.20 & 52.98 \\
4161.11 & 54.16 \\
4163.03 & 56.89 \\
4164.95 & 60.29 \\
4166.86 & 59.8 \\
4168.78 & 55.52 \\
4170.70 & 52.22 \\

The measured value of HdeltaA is 8.1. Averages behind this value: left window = 56.6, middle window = 44.6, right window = 56.2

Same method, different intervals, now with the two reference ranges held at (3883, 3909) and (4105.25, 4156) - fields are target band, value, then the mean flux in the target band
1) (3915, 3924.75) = -2.06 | 50.5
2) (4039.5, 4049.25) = -2.43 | 60.3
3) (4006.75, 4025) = -4.94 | 59.4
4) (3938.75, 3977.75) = 3.39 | 39.8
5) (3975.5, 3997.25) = -4.11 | 53.8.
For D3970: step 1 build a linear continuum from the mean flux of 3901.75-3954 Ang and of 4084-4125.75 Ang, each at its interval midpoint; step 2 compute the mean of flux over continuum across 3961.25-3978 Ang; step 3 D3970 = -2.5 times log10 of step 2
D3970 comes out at 0.46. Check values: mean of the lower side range 47.5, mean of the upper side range 45.4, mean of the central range 30.7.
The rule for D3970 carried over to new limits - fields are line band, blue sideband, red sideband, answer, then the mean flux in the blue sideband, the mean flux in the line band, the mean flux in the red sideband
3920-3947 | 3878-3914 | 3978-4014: 0.10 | 42.6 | 43.7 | 56.4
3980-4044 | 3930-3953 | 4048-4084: -0.18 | 42.9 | 59.4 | 55.6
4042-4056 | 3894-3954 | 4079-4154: -0.18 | 46.8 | 57.4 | 50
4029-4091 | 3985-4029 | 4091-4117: -0.15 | 58.8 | 56.8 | 41.8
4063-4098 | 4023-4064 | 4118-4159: 0.13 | 59.8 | 51.9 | 55.5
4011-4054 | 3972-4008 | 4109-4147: -0.15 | 52.7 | 60.5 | 53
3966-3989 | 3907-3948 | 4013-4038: 0.32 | 47.2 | 40.7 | 61.5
